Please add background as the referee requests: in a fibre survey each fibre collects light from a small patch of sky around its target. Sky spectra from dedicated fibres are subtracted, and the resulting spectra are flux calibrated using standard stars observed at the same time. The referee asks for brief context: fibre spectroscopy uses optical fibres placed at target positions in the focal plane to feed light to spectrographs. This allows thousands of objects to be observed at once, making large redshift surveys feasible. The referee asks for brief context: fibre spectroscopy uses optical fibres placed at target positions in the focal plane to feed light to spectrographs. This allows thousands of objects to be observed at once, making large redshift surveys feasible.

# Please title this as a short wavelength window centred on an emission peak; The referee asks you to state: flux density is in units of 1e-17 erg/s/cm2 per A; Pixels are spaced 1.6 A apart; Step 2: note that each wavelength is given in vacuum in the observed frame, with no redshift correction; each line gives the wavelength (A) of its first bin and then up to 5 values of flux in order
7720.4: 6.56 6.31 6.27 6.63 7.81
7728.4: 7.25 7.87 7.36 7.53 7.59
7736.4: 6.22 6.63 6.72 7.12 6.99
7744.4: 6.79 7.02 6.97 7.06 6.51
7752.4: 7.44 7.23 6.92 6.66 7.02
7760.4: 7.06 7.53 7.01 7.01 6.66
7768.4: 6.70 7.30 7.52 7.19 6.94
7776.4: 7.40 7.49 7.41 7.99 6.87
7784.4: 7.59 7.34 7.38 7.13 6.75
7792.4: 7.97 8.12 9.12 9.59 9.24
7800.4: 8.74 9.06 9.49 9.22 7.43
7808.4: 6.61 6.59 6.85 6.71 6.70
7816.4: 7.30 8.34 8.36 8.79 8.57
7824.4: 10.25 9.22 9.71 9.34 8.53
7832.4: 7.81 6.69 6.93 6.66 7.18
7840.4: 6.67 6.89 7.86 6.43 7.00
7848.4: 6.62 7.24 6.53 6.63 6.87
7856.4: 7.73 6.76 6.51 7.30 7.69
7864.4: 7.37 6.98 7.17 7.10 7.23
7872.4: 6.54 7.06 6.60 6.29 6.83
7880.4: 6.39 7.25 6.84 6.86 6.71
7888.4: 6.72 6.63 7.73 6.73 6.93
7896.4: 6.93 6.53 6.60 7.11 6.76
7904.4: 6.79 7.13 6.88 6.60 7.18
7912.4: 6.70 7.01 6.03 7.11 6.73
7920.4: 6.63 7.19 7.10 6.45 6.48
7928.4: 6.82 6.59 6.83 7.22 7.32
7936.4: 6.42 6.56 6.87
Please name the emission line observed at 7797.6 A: Halpha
